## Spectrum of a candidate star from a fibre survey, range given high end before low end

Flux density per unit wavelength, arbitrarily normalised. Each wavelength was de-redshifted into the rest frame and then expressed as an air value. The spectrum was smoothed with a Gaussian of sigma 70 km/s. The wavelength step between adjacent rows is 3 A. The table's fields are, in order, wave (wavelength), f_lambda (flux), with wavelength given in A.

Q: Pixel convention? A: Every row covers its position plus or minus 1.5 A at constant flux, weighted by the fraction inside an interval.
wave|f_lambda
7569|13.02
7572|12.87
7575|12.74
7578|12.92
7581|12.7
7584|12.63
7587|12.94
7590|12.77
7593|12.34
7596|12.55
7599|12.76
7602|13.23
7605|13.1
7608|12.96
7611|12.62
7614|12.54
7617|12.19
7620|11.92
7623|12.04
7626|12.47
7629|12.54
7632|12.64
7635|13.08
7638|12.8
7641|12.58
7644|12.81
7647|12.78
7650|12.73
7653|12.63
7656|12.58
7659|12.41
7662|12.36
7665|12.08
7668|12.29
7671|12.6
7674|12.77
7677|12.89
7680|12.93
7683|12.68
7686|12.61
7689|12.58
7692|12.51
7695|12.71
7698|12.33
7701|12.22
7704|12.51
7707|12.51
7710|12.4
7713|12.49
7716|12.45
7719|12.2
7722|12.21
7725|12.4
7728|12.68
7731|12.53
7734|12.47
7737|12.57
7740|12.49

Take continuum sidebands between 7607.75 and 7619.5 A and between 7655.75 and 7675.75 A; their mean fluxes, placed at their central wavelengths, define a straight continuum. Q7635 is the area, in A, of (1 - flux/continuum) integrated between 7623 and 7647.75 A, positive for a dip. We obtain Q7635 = -0.4 A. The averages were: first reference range 12.5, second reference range 12.4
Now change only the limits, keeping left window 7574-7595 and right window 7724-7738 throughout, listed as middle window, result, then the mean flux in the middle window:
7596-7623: 0.1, 12.6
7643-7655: -0.1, 12.7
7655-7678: 0.2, 12.5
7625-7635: 0.0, 12.6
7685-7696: 0.0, 12.6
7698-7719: 0.3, 12.4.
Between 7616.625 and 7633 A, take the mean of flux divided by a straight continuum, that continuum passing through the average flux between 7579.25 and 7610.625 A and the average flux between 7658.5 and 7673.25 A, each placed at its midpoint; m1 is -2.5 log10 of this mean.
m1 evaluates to 0.03 mag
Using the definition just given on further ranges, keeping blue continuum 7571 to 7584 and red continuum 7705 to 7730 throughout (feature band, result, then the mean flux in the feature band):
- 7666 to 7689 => -0.012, 12.7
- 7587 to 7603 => 0.000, 12.7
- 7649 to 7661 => 0.001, 12.6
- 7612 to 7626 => 0.040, 12.2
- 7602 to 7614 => -0.016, 12.9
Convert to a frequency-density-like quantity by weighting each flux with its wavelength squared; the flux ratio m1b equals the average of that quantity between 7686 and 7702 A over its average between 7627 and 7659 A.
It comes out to 1.0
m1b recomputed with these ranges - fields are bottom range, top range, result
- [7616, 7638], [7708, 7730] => 1.02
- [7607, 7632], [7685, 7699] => 1.03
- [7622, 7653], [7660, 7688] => 1.00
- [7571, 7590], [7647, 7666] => 1.00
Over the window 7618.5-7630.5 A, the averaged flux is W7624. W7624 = 12.2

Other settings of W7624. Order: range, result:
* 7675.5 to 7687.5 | 12.8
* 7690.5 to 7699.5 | 12.5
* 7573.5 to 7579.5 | 12.8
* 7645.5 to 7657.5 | 12.7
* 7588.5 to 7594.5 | 12.6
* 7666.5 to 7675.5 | 12.6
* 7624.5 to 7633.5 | 12.5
